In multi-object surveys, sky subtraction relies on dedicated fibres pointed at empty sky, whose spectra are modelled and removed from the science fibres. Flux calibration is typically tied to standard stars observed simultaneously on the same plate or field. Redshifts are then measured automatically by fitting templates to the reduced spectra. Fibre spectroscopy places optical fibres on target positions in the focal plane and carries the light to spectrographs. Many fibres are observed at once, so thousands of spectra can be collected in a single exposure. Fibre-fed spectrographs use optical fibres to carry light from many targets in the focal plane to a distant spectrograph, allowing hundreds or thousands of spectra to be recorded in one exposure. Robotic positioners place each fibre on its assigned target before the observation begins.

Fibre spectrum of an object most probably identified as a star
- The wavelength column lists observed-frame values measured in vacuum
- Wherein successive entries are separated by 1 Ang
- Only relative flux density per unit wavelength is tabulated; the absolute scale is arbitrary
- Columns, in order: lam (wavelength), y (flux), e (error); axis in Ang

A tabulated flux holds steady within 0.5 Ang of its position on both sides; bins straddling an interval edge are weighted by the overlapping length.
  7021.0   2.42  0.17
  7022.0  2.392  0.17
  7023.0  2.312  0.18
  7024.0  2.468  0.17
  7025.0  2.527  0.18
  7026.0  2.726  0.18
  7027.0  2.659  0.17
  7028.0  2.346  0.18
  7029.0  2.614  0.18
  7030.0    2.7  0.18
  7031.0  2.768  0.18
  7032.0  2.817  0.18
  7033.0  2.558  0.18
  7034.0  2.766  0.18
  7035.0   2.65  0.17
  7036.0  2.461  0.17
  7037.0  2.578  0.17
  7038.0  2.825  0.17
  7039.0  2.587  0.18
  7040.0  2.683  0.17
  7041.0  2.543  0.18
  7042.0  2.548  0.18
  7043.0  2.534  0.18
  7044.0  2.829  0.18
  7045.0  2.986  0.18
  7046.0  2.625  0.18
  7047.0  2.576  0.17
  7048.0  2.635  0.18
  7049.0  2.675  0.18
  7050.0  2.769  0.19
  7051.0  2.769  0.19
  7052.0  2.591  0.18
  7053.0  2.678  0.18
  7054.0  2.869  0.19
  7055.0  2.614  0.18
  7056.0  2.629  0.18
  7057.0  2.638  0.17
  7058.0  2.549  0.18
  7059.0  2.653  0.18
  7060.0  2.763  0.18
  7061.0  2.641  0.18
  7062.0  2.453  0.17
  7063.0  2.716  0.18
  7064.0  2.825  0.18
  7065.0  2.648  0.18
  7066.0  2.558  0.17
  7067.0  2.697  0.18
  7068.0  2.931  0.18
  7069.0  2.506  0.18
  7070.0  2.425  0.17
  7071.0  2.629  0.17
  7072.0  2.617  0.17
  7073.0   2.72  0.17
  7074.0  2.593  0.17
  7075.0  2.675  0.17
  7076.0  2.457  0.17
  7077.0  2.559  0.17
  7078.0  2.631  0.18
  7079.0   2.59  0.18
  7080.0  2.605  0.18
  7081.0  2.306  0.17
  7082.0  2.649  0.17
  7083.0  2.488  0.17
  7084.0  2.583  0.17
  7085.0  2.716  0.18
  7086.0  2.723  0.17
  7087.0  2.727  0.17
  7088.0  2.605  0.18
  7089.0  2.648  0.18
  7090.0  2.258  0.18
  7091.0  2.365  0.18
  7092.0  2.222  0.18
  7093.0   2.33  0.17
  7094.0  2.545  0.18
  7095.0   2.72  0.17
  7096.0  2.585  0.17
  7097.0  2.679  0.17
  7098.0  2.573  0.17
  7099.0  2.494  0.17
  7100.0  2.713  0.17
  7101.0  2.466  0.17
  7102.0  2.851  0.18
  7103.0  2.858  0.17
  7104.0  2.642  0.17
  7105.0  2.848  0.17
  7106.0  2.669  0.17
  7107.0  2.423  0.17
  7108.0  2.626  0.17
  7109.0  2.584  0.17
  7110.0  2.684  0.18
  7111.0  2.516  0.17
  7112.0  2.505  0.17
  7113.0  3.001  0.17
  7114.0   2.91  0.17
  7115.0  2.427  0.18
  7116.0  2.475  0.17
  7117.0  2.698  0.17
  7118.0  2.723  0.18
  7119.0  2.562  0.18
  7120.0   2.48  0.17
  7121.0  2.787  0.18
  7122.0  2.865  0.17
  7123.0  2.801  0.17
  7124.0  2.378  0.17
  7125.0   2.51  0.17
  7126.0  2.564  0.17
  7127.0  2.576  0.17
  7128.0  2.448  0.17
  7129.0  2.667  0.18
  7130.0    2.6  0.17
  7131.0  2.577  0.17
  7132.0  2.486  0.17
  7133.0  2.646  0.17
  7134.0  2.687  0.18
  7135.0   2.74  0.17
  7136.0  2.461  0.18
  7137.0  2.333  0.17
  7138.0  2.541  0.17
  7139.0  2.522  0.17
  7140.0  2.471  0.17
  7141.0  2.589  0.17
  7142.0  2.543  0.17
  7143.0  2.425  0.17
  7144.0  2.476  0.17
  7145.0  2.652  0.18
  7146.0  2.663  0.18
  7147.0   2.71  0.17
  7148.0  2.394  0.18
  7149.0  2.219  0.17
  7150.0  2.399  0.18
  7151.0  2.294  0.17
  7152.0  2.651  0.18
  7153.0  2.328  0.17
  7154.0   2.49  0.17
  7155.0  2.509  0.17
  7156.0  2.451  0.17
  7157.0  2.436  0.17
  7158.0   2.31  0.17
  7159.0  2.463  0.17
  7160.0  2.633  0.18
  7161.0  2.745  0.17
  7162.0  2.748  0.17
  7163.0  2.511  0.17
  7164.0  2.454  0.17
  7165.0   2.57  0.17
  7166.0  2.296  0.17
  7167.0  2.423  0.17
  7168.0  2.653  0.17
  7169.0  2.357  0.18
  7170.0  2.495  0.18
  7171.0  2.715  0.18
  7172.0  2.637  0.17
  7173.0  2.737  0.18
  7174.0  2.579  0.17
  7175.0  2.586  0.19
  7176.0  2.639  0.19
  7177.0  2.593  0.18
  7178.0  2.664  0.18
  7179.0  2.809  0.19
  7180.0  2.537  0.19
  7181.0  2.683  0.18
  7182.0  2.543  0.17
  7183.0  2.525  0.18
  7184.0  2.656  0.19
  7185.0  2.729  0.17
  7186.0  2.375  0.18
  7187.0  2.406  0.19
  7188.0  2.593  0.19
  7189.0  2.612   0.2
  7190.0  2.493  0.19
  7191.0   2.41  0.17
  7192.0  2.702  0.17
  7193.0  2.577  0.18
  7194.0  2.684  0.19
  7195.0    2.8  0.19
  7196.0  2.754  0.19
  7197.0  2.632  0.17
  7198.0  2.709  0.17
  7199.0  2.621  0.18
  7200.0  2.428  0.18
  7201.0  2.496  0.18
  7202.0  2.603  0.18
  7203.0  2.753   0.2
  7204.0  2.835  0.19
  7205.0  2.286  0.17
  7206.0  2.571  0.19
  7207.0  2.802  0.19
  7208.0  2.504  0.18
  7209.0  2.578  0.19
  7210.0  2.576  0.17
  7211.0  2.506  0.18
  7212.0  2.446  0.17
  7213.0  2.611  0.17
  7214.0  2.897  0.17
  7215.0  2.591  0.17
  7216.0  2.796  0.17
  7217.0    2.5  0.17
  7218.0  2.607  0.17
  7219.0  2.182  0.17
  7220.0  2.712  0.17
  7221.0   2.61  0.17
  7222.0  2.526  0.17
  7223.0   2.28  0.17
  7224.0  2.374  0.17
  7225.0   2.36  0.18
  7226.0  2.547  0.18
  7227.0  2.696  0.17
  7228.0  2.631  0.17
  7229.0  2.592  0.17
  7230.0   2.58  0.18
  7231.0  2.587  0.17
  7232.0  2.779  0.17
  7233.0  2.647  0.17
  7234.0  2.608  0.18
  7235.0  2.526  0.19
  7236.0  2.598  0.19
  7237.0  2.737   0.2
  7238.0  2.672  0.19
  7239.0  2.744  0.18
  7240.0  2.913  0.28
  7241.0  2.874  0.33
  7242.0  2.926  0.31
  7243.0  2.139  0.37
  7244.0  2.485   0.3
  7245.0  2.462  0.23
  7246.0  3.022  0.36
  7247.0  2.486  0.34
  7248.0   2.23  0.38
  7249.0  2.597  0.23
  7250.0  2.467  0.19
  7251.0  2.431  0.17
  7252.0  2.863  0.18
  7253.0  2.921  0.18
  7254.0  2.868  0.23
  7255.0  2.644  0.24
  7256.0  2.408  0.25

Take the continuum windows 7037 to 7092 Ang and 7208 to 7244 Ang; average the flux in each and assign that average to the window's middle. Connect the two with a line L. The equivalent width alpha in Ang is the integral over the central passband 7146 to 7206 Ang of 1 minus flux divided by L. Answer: 1.1 Ang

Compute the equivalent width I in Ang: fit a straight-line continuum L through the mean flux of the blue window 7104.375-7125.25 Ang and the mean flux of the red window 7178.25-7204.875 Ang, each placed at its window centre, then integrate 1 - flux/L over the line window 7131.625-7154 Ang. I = 1.0 Ang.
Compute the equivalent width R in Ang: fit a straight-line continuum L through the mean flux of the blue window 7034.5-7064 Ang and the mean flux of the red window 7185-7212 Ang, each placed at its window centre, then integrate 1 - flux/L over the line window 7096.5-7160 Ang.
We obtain 1.2 Ang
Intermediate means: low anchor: 2.66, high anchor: 2.59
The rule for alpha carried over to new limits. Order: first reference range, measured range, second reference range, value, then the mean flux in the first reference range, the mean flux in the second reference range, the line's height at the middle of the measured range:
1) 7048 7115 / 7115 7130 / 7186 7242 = 0.1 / 2.62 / 2.6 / 2.62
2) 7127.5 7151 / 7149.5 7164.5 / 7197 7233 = 0.3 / 2.53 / 2.58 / 2.54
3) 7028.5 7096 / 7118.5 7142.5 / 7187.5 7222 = 0.3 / 2.62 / 2.6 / 2.61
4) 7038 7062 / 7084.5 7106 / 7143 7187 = 0.1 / 2.67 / 2.54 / 2.62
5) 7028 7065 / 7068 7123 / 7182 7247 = 0.8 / 2.67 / 2.6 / 2.65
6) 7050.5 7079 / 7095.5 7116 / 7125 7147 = -0.4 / 2.64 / 2.56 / 2.59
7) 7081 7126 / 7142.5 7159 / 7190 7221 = 0.9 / 2.61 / 2.6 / 2.61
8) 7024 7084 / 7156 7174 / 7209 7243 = 0.5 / 2.64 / 2.61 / 2.62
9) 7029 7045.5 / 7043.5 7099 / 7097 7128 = 0.8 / 2.68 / 2.64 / 2.66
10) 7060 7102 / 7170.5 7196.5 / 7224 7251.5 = -0.2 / 2.59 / 2.6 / 2.6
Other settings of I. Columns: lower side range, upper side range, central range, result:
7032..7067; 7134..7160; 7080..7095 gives 0.42 Ang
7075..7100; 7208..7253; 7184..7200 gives -0.13 Ang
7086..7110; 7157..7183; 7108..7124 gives -0.45 Ang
